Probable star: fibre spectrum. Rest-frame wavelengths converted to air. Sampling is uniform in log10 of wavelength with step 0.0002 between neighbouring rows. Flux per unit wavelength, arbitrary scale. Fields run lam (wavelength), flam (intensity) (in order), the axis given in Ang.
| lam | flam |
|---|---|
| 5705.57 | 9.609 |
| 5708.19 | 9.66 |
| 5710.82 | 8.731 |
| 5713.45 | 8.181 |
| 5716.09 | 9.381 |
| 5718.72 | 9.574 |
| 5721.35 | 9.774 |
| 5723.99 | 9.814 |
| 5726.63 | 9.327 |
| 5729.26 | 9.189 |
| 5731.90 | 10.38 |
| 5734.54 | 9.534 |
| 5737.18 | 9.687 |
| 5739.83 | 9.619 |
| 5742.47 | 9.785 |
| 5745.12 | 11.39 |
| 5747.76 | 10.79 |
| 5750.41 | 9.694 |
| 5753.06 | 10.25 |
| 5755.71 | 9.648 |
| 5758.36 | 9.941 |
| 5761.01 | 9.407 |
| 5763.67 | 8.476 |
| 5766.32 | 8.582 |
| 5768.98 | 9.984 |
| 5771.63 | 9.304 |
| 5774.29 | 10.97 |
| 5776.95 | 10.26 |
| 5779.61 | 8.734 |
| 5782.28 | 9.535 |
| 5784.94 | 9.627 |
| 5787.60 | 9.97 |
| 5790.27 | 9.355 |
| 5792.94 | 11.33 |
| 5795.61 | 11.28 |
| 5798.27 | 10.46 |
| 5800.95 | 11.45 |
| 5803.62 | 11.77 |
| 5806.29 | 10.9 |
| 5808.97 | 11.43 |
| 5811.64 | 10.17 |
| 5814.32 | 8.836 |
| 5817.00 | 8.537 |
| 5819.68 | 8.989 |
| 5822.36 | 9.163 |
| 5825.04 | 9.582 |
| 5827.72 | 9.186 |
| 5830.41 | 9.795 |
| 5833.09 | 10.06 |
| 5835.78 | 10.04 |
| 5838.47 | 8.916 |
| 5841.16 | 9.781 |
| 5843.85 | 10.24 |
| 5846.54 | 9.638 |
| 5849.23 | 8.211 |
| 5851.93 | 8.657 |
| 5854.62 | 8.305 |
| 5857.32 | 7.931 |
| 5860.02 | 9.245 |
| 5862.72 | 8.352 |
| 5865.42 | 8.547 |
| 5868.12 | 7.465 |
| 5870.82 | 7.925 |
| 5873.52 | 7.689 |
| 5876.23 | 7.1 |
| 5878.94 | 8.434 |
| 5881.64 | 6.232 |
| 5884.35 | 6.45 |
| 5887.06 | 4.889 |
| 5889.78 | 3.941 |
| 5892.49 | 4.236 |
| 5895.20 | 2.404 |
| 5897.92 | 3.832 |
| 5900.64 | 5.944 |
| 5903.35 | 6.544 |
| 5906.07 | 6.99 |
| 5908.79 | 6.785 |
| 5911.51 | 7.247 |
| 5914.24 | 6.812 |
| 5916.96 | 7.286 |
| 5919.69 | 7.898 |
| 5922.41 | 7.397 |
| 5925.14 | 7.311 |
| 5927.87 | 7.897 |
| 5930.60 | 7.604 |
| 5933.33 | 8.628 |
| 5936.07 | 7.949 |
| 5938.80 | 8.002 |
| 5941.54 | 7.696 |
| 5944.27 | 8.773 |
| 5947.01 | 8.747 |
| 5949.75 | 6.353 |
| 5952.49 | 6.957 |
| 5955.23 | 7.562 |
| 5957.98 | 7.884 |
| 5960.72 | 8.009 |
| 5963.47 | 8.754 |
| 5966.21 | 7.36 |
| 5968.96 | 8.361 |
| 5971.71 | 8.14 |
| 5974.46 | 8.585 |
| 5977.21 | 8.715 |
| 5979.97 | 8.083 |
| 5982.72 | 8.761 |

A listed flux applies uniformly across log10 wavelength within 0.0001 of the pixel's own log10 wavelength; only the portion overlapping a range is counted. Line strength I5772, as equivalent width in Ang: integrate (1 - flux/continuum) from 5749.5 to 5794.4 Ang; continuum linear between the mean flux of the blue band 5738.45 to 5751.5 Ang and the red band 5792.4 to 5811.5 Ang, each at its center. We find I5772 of 4.1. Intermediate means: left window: 10.3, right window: 11.2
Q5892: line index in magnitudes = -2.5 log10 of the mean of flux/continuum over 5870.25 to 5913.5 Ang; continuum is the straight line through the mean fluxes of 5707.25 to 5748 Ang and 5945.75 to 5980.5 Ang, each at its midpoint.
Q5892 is 0.37 mag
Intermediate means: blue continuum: 9.65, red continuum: 7.96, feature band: 6.02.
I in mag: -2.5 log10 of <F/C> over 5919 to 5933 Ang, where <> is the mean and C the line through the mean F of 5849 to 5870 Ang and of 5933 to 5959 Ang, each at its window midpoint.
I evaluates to 0.035 mag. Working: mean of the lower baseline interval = 8.33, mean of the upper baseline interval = 7.82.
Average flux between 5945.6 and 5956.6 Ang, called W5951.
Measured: 7.41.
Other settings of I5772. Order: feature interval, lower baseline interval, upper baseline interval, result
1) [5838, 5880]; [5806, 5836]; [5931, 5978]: 3.1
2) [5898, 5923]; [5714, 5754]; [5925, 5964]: 4.2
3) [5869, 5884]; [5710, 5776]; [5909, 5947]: 1.6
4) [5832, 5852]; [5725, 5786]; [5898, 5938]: -2.6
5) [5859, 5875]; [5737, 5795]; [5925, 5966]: 1.0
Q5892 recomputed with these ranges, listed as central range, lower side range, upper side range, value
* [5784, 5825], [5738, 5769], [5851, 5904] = -0.196 mag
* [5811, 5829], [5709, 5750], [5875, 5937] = -0.142 mag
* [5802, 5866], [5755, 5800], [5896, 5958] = -0.069 mag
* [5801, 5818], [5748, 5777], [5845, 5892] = -0.187 mag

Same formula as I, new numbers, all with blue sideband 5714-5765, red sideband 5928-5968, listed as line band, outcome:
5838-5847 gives -0.10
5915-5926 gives 0.09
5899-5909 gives 0.27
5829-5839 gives -0.10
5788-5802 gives -0.16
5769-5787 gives -0.04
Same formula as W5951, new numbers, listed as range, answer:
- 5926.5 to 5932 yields 7.76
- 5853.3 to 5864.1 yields 8.45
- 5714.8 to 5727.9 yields 9.57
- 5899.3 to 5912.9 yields 6.7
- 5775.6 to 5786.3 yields 9.54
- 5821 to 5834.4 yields 9.56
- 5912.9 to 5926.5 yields 7.34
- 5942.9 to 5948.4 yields 8.76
